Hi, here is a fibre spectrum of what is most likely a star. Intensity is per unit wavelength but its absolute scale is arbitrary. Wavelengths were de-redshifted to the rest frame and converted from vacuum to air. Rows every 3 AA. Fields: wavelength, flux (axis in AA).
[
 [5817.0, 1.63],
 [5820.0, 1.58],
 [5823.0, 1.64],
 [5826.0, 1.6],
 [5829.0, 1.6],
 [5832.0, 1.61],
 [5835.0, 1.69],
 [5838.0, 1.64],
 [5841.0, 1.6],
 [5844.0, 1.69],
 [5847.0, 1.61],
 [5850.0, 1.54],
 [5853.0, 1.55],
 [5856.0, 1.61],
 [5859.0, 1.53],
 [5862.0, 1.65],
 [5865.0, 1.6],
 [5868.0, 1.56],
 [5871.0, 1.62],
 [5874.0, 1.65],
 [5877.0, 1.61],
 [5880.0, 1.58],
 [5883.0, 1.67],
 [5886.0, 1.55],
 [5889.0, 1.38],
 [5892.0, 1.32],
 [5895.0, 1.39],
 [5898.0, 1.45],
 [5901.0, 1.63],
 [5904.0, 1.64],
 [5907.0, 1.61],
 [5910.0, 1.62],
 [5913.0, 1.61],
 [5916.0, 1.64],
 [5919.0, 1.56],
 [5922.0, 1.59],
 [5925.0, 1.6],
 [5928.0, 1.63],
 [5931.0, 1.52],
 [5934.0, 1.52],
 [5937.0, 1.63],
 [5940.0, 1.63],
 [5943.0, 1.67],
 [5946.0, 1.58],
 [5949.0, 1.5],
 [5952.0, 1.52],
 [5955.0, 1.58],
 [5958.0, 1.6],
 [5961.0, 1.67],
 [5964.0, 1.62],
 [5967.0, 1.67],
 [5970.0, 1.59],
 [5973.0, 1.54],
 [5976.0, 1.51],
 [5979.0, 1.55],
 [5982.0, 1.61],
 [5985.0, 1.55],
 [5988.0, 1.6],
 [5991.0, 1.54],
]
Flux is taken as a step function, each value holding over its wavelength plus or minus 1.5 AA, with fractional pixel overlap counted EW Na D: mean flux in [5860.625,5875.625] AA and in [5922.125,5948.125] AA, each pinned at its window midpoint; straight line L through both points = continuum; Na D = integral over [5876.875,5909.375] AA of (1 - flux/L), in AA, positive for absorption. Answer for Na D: 1.6 AA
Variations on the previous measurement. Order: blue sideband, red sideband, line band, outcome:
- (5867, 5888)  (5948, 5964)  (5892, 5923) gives 0.6 AA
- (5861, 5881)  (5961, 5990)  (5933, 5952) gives 0.1 AA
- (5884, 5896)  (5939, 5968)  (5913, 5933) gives -1.0 AA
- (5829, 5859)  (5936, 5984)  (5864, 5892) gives 0.7 AA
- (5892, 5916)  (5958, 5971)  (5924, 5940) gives 0.1 AA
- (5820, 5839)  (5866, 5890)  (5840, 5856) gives 0.1 AA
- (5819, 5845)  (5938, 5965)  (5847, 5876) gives 0.5 AA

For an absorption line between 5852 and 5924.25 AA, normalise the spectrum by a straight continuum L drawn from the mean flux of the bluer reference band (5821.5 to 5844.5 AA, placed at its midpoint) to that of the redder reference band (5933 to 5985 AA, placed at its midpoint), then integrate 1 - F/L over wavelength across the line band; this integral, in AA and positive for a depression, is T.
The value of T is 2.0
